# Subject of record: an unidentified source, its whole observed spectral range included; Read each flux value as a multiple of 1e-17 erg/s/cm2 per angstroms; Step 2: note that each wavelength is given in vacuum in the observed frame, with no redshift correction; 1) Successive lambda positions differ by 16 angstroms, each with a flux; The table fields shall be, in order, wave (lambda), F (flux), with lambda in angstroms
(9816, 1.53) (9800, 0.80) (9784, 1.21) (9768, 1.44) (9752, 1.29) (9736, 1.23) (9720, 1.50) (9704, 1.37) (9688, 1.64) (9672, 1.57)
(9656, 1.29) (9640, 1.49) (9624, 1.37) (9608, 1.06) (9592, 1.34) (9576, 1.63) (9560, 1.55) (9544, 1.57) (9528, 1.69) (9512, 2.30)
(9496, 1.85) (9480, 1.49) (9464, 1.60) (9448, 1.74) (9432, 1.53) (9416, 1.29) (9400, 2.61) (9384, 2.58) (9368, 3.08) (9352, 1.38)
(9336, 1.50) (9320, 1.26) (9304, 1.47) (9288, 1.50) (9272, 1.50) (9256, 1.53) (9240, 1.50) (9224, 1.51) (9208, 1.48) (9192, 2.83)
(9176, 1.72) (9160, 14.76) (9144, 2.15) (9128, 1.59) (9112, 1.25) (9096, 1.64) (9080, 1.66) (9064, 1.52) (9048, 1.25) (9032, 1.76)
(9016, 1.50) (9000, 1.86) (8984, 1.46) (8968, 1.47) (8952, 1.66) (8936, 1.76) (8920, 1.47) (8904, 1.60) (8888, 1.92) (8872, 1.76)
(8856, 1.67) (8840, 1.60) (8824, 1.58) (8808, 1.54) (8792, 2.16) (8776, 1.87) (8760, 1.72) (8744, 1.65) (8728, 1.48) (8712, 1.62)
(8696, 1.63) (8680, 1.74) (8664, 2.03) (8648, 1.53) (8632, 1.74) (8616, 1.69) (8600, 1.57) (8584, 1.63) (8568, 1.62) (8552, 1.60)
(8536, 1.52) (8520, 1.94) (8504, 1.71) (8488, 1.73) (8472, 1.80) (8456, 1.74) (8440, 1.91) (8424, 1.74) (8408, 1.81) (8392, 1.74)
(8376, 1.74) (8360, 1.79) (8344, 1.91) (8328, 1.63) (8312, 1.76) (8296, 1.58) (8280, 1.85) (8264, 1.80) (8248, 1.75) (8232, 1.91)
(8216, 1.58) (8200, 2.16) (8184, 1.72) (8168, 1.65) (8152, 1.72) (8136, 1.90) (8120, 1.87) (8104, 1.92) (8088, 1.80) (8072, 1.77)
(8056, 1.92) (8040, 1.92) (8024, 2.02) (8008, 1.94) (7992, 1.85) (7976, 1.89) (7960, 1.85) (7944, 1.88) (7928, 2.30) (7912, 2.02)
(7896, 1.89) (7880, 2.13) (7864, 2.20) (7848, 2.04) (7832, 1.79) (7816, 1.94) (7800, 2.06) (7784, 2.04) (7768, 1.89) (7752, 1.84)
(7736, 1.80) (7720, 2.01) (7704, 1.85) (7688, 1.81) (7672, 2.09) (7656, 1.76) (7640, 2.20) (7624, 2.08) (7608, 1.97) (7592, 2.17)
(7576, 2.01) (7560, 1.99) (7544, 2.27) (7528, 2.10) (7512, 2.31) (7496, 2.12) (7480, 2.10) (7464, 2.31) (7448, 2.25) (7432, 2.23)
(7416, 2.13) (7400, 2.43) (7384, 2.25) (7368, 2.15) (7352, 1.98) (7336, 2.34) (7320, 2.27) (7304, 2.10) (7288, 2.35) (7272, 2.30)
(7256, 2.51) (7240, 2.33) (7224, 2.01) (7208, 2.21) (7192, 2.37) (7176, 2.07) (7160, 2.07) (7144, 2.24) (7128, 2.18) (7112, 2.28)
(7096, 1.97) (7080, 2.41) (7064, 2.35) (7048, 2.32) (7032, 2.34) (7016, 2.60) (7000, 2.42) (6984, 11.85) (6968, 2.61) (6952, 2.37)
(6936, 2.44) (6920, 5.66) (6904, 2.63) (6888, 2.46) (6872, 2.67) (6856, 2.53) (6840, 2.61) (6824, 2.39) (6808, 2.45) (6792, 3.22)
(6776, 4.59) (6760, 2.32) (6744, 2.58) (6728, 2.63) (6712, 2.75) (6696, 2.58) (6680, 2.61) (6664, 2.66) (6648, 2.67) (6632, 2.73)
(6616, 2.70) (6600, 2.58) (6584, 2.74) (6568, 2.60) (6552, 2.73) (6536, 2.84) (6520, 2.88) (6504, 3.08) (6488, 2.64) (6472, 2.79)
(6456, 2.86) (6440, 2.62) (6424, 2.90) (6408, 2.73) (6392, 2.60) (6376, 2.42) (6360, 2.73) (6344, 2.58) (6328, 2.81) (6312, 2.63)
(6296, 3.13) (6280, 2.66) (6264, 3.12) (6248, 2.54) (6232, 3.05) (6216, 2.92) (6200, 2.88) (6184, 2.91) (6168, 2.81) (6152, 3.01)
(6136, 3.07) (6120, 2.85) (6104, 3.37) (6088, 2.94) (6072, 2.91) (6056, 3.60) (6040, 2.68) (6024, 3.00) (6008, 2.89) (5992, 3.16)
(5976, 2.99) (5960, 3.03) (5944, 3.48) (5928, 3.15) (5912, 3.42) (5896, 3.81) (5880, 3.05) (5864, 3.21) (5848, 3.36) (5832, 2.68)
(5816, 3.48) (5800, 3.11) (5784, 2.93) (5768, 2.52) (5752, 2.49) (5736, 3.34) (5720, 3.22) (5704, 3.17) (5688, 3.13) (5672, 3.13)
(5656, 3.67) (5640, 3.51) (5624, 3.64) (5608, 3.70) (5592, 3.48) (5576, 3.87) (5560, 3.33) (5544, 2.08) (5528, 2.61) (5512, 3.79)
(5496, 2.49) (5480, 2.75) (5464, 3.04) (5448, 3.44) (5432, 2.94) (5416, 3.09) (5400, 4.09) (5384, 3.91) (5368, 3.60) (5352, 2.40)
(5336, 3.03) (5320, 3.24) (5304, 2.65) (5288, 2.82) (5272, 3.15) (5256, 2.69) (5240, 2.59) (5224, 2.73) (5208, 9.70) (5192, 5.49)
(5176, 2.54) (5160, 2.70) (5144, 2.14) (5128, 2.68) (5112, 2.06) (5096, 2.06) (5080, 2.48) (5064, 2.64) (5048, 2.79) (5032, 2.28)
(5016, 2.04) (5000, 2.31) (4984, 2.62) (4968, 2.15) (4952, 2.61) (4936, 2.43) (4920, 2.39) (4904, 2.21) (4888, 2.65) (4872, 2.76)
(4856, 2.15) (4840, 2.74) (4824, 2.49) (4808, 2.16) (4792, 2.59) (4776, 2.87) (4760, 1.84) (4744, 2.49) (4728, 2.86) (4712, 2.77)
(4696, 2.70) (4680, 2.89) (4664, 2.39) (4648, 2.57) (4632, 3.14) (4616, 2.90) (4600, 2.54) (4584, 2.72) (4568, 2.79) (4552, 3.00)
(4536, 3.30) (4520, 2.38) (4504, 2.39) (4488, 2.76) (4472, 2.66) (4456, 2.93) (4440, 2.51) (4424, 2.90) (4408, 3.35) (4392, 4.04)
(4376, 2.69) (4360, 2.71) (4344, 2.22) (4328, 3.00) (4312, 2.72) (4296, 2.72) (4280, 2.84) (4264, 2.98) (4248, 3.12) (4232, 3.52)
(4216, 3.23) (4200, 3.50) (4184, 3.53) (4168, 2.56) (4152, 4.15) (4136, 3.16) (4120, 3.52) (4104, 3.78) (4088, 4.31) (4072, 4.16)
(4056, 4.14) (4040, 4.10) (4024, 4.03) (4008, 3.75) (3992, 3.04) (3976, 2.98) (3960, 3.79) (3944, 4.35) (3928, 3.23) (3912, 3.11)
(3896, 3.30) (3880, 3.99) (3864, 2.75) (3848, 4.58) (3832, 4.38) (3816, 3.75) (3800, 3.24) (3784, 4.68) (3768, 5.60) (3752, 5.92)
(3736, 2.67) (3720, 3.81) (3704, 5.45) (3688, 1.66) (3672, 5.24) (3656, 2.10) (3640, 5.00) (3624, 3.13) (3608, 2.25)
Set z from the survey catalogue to 0.39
